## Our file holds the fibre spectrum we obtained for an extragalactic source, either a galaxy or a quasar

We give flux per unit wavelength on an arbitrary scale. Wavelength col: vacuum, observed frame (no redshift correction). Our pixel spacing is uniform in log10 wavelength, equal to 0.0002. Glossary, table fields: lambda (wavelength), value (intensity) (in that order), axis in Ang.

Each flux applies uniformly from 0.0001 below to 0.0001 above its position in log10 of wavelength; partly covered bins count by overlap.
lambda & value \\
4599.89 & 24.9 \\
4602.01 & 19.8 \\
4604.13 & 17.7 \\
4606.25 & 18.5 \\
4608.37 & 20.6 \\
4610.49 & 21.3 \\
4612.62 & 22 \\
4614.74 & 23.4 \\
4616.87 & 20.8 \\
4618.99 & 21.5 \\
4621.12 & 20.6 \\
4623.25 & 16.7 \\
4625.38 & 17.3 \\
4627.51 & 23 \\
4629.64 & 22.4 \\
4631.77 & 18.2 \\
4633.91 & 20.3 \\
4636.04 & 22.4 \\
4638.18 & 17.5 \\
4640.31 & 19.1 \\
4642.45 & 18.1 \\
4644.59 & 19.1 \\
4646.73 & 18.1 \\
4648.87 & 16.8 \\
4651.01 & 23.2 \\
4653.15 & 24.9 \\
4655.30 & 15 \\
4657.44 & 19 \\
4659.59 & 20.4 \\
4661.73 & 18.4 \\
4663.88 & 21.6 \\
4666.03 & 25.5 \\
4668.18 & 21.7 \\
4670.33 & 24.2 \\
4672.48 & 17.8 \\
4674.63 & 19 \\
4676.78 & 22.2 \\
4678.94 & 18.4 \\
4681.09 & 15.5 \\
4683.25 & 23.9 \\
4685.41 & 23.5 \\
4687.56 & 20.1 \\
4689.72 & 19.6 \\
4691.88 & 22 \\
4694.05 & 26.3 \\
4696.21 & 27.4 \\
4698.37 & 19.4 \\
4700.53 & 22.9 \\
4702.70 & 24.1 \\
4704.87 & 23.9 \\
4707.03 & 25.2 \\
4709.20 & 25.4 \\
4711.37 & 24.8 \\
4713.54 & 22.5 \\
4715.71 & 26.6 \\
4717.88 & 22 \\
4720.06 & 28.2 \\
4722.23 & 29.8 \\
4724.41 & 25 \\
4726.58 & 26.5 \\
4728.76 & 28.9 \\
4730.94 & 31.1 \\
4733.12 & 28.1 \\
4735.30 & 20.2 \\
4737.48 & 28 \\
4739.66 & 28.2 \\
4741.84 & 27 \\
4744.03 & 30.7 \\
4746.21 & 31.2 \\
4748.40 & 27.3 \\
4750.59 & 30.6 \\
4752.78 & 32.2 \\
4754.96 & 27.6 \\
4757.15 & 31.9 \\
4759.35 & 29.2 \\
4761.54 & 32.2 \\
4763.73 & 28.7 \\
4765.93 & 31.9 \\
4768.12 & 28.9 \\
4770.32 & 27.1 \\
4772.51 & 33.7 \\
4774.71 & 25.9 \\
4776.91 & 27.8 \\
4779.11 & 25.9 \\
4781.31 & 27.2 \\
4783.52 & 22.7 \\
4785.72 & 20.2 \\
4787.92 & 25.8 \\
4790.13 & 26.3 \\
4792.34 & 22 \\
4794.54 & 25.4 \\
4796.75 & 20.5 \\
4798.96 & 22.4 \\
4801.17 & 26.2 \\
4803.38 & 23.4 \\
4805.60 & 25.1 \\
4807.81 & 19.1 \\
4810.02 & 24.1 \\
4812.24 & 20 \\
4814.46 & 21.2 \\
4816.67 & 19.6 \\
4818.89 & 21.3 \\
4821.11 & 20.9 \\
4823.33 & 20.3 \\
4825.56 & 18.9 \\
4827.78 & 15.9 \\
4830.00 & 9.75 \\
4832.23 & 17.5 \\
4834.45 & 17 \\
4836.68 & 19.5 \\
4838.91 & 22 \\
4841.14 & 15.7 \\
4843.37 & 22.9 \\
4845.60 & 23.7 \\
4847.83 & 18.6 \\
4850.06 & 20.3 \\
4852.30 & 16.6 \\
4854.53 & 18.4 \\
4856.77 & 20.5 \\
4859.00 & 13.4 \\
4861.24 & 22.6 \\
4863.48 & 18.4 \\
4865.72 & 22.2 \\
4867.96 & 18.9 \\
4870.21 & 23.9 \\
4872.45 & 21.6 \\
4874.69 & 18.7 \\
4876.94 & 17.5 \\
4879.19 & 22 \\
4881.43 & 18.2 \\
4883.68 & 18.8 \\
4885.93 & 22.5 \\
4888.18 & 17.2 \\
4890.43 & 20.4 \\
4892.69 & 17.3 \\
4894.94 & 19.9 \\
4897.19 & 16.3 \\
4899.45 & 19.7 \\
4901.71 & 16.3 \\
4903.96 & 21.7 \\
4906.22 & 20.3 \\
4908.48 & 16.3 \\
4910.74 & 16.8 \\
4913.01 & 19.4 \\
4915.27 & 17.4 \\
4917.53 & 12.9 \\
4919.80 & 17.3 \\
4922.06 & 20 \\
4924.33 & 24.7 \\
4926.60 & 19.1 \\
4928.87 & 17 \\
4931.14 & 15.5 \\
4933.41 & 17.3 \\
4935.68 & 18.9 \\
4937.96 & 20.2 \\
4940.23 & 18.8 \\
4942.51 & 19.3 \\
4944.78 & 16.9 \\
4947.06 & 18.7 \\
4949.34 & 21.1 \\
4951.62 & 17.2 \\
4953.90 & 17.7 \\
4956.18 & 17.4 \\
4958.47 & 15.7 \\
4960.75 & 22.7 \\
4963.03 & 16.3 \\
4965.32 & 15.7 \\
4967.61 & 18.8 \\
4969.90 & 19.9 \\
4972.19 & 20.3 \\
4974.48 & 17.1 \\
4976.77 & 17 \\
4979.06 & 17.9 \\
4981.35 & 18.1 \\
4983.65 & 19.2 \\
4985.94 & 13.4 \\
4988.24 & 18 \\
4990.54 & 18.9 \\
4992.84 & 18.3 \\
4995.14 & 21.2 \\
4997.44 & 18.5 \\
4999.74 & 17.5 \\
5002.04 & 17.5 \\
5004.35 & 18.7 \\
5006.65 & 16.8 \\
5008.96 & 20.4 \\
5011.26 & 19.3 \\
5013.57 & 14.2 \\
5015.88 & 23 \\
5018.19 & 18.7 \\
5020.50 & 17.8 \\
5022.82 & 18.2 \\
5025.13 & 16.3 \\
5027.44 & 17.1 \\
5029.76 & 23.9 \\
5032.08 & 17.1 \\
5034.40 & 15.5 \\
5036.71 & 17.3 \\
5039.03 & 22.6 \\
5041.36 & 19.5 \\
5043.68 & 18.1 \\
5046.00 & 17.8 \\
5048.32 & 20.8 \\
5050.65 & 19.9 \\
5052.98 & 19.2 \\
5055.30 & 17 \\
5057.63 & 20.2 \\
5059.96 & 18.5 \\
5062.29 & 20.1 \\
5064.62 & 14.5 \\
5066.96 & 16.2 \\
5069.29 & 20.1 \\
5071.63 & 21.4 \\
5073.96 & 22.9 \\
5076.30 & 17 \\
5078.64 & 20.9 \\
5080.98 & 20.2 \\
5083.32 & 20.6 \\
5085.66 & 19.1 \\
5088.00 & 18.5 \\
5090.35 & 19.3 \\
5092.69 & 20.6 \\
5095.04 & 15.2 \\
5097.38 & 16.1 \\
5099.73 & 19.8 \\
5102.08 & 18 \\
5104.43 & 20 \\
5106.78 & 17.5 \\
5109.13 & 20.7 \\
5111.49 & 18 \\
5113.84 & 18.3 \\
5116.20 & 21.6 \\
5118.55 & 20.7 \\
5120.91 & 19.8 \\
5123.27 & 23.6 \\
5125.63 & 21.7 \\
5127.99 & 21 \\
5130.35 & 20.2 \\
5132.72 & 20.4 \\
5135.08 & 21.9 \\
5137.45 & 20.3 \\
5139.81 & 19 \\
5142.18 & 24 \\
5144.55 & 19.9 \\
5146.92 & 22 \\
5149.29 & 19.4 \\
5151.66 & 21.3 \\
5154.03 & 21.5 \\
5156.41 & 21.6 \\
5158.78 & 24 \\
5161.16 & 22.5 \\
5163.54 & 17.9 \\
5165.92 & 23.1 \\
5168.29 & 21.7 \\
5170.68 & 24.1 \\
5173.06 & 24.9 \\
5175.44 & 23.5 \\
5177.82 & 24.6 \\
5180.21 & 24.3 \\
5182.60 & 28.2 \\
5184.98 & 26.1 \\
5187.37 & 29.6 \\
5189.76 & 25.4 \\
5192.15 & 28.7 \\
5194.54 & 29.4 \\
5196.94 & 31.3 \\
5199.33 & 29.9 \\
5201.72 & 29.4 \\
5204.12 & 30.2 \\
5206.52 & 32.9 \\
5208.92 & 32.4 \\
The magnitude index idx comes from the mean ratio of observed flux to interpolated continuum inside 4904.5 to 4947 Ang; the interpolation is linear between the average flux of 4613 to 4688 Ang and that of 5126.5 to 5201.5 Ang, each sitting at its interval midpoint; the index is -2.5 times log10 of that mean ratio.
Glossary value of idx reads 0.21 mag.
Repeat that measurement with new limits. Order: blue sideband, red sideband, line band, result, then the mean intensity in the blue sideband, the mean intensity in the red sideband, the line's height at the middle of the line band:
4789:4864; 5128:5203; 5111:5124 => 0.15 mag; 20.3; 23.8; 23.3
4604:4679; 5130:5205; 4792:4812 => -0.08 mag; 20.2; 24.1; 21.4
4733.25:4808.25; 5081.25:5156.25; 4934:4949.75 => 0.23 mag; 26.9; 20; 23.5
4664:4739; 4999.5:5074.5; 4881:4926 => 0.11 mag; 23.8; 18.7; 20.7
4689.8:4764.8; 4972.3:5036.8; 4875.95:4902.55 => 0.15 mag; 26.8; 18.2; 21.8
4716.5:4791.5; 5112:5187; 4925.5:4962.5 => 0.34 mag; 27.9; 22.1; 25.1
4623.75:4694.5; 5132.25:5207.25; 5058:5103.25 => 0.25 mag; 20.4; 24.5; 23.8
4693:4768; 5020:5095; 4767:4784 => -0.06 mag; 27.2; 19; 26.1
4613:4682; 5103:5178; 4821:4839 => 0.17 mag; 20.1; 21.2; 20.5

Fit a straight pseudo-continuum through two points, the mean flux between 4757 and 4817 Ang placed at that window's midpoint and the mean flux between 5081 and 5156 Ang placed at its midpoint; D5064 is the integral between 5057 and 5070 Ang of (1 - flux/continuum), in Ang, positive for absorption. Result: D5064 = 1.7 Ang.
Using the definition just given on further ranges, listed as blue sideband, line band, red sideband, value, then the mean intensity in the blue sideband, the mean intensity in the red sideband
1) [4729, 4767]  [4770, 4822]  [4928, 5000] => 5.7 Ang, 29.2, 18.2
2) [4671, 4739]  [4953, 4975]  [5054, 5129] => 2.8 Ang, 23.9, 19.3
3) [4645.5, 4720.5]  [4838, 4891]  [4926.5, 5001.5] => -0.8 Ang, 21.9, 18.2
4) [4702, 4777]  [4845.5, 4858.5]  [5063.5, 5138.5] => 3.2 Ang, 27.8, 19.6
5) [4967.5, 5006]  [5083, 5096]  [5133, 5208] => 1.8 Ang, 18.2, 24.6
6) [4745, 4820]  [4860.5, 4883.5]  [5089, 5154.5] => 3.9 Ang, 26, 20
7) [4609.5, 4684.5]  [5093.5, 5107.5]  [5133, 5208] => 3.6 Ang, 20.3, 24.6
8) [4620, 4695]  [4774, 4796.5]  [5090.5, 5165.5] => -4.9 Ang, 20.3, 20.3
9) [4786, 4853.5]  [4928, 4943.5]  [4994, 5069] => 1.1 Ang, 20.7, 18.6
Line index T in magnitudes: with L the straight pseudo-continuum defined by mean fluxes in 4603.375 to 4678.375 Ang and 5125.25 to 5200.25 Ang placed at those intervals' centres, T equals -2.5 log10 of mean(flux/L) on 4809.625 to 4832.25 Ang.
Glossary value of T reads 0.131 mag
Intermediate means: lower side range 20.2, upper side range 23.6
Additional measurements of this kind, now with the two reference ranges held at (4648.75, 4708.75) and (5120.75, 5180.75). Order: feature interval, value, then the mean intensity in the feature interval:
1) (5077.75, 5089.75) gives 0.11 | 19.8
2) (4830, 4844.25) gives 0.19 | 18.3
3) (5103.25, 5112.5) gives 0.15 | 19.1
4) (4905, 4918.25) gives 0.25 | 17.3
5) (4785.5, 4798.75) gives -0.09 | 23.5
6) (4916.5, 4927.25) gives 0.16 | 18.8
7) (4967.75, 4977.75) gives 0.17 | 18.6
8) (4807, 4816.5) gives 0.03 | 21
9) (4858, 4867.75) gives 0.13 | 19.2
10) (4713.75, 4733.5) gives -0.24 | 27.1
